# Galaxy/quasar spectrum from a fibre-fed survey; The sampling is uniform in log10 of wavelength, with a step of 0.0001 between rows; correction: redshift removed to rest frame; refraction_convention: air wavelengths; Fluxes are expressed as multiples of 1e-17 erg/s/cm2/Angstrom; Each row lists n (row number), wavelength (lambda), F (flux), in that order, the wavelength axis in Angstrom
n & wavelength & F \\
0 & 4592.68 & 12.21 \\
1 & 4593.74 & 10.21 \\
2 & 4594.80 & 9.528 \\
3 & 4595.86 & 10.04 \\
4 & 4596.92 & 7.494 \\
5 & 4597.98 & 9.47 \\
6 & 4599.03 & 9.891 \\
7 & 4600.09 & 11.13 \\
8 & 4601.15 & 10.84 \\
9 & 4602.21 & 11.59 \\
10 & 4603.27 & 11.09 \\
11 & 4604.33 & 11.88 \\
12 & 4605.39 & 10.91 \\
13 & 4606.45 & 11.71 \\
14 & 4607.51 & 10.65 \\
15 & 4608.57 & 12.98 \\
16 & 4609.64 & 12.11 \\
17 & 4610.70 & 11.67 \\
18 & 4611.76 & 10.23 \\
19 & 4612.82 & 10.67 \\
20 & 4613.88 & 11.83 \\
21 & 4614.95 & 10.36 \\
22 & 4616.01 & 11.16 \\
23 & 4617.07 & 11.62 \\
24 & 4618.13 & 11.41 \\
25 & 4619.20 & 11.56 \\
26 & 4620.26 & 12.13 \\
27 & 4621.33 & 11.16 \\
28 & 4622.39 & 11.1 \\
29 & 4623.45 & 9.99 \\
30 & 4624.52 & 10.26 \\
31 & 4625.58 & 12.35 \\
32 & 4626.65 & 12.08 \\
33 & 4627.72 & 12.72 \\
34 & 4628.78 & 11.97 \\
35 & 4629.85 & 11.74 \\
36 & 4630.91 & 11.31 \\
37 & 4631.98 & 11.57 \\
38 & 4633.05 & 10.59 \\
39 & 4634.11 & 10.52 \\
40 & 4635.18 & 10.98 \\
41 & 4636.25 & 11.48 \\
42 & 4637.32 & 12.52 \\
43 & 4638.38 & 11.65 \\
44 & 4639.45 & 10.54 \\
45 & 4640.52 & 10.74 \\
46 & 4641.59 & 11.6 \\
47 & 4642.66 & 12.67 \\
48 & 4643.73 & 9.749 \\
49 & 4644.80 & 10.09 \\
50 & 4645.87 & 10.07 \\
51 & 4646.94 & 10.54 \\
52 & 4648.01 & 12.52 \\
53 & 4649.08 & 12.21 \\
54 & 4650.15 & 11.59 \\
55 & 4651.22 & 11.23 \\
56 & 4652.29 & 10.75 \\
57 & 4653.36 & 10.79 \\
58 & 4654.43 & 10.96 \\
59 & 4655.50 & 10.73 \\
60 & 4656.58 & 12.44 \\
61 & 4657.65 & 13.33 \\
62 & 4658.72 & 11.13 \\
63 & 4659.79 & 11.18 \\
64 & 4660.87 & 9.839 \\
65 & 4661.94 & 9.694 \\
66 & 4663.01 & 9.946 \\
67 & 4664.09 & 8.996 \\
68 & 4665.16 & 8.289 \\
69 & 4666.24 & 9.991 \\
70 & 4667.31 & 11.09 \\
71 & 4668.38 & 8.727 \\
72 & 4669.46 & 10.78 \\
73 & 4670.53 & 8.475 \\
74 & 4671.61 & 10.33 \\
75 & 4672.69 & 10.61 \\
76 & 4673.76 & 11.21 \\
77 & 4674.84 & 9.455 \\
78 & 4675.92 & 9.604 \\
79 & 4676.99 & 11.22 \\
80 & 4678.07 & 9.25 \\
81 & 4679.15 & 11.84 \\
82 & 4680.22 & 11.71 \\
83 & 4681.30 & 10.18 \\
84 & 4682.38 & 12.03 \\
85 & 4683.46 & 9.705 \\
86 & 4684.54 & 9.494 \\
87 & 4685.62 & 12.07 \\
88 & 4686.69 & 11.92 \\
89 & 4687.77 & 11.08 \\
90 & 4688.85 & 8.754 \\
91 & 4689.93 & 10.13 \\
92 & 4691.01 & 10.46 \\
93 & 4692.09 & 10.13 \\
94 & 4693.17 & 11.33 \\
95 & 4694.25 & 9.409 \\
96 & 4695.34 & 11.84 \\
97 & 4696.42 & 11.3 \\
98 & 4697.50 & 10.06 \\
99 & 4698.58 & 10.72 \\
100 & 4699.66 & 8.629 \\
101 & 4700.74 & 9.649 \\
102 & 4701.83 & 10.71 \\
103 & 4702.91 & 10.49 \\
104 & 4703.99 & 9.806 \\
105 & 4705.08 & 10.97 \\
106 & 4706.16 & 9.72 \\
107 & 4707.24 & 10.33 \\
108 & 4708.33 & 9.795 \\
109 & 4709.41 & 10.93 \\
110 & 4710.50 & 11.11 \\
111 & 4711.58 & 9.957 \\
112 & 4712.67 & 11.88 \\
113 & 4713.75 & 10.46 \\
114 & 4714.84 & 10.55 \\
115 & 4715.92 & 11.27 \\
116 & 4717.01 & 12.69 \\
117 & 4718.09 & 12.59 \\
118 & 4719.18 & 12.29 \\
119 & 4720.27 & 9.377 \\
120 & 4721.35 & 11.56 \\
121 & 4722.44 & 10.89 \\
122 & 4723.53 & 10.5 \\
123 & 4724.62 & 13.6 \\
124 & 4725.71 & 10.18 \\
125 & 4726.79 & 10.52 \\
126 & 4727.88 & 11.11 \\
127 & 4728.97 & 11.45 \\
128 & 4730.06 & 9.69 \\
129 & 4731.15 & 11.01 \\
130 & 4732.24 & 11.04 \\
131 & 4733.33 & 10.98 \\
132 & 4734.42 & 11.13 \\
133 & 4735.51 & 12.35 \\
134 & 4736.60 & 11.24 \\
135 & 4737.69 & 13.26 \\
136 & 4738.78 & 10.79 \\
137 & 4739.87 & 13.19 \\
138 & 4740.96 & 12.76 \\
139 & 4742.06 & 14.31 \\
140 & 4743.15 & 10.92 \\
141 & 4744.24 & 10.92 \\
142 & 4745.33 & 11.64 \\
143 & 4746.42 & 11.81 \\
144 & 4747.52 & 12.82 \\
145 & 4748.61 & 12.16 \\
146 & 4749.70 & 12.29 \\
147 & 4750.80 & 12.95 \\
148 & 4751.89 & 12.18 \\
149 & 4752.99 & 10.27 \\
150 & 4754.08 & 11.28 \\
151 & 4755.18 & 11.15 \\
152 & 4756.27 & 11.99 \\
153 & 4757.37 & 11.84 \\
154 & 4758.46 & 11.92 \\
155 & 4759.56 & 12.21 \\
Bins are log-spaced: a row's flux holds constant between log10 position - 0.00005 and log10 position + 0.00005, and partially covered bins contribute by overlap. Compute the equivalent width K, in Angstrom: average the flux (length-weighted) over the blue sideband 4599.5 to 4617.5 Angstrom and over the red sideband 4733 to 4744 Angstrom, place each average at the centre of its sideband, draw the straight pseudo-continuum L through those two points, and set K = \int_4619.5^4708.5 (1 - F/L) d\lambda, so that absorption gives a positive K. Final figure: 6.7 Angstrom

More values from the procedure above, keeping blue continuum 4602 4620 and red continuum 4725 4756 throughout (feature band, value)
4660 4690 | 3.3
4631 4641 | 0.2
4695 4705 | 1.0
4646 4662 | 0.3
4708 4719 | 0.4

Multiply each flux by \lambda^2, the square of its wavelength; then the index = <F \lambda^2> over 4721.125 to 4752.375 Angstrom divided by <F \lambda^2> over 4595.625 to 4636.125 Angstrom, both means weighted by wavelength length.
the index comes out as 1.1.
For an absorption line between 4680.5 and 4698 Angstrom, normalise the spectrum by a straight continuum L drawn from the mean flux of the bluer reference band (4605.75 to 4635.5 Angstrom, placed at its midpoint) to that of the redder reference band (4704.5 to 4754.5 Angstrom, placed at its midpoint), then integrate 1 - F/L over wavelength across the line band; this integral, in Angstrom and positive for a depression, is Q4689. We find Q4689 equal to 1.2 Angstrom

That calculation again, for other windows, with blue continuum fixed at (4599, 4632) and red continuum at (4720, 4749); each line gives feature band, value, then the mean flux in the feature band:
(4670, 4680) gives 1.0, 10.3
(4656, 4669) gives 1.2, 10.4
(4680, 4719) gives 2.8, 10.7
